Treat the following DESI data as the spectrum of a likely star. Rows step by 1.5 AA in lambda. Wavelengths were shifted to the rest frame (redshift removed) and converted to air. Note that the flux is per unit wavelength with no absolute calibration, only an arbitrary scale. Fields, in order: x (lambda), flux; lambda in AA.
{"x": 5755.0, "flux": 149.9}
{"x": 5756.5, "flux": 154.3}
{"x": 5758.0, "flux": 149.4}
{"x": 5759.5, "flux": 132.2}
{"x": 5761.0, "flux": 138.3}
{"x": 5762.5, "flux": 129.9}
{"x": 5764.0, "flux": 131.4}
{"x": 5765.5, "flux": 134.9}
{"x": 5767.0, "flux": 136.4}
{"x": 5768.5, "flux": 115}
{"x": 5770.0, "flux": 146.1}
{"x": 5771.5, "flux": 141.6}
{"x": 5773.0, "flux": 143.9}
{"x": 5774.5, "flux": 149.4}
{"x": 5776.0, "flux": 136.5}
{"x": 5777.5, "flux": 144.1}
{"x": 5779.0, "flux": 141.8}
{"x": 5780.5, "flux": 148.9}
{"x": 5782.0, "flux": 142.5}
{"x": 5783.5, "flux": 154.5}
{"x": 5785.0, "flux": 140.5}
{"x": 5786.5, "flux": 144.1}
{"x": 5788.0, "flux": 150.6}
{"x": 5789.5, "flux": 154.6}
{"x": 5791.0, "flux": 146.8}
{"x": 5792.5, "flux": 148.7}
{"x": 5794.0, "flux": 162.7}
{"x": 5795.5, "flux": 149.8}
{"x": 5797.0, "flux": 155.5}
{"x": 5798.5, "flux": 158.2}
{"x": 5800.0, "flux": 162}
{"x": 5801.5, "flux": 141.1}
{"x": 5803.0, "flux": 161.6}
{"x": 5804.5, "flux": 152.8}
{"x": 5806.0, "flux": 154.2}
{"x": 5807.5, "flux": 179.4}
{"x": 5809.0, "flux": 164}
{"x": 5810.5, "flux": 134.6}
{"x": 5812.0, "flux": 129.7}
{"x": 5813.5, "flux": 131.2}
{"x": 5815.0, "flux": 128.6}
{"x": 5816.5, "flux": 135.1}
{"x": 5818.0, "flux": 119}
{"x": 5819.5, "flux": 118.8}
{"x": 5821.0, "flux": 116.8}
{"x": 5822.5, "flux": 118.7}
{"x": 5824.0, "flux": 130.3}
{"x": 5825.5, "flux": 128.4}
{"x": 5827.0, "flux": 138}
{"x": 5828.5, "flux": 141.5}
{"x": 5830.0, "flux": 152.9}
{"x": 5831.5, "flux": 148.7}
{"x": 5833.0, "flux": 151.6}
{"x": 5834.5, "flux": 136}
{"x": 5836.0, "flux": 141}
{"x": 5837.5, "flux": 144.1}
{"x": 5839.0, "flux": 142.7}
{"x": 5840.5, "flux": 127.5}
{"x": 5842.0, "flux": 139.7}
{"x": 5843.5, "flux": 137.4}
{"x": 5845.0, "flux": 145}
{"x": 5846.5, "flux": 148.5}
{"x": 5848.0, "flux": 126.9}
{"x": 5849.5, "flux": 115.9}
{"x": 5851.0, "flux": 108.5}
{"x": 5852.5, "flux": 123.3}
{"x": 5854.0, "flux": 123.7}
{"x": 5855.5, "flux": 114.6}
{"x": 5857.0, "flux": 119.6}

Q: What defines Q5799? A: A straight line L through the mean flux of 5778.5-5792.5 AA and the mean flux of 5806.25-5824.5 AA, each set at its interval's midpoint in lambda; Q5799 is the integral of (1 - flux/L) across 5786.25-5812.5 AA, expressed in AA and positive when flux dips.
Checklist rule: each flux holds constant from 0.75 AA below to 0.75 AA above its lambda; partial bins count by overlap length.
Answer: -2.2 AA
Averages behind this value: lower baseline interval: 147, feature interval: 153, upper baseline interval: 134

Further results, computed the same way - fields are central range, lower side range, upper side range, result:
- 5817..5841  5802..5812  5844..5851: 1.2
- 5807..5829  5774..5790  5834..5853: 0.8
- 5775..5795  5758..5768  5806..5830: -1.9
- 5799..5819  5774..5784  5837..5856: -1.0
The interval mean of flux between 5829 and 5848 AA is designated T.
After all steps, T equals 142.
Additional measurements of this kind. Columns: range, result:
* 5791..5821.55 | 145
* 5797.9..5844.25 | 141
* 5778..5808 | 152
